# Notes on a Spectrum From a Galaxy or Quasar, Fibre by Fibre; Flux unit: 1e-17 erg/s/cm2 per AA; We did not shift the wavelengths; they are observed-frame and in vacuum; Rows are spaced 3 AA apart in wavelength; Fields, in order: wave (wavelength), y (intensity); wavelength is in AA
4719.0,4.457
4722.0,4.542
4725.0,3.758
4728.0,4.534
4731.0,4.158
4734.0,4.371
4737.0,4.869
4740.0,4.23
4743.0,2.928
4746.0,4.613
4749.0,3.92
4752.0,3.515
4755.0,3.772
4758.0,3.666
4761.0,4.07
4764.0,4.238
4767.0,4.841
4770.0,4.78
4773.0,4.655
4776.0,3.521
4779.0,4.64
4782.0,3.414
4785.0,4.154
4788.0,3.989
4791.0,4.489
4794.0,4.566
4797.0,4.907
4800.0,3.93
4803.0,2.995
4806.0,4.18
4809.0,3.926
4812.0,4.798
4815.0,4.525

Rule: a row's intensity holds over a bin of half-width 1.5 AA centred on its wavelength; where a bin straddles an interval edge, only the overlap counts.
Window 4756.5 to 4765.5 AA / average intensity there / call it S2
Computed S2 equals 3.99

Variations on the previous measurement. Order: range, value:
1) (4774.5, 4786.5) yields 3.93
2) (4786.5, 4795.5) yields 4.35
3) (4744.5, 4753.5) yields 4.02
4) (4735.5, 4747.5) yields 4.16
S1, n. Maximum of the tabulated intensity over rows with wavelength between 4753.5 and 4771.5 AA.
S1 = 4.841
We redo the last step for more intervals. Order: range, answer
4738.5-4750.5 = 4.613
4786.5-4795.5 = 4.566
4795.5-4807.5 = 4.907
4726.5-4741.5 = 4.869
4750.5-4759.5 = 3.772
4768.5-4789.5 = 4.78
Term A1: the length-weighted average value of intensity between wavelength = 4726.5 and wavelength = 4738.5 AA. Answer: 4.48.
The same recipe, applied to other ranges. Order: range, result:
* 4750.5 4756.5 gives 3.64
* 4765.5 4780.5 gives 4.49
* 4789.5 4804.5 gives 4.18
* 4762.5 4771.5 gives 4.62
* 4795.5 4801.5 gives 4.42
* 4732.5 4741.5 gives 4.49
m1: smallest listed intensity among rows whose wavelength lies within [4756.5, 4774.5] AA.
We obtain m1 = 3.666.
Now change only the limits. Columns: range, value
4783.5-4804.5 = 2.995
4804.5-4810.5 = 3.926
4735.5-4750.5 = 2.928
